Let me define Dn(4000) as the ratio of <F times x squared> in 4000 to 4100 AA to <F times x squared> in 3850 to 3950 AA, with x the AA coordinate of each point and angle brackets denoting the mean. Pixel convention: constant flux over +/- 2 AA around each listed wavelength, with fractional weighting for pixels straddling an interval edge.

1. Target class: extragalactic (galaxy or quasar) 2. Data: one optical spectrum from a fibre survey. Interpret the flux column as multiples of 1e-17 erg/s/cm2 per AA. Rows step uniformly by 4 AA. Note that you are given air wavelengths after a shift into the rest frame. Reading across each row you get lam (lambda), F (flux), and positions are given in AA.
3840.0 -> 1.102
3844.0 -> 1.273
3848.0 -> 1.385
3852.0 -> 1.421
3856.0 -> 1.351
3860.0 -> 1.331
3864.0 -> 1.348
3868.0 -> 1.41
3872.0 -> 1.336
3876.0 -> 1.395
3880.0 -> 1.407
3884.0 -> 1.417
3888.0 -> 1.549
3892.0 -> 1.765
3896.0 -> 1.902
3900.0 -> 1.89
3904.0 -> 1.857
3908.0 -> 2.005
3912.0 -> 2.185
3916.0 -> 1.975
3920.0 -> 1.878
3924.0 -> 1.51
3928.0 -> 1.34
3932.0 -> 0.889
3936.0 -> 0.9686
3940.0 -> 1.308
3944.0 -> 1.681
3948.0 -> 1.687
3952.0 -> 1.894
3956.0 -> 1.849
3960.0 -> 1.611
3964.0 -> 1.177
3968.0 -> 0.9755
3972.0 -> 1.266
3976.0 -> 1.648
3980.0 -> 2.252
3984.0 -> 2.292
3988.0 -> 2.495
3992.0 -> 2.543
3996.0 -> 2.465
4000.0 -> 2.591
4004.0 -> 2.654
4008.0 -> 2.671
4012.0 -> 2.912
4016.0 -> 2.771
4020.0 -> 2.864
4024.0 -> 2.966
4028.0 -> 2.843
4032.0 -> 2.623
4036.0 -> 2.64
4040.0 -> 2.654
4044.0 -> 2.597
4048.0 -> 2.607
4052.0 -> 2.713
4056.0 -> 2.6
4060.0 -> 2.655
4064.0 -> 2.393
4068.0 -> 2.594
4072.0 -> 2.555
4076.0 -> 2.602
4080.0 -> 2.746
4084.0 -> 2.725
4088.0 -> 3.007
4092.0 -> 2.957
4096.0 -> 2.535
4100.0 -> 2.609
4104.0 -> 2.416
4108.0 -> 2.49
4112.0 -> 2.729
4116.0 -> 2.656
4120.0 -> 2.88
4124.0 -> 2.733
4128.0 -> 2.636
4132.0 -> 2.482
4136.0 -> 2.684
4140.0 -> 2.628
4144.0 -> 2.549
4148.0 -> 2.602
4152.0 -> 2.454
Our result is 1.87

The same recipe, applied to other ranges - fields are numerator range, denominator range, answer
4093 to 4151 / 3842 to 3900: 2.03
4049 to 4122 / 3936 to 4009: 1.47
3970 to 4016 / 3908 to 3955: 1.53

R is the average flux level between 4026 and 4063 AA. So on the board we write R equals 2.65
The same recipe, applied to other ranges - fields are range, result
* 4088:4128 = 2.68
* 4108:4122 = 2.72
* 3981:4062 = 2.65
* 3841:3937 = 1.53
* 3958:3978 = 1.34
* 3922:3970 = 1.41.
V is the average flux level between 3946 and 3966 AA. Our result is 1.64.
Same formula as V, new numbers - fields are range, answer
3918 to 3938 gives 1.32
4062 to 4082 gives 2.58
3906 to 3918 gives 2.06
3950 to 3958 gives 1.87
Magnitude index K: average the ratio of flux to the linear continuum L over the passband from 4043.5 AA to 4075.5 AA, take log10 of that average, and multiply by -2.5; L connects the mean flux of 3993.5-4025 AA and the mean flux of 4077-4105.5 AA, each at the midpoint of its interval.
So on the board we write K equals 0.05 mag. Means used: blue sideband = 2.73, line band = 2.59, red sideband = 2.71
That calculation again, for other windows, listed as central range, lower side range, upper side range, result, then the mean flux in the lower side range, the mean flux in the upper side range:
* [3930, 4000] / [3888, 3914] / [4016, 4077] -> 0.289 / 1.9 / 2.66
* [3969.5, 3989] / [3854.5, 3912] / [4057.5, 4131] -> 0.079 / 1.59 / 2.66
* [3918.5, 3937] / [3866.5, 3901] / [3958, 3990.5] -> 0.233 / 1.56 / 1.73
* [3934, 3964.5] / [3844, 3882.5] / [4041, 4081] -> 0.235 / 1.37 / 2.6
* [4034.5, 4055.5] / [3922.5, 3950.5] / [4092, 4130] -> -0.220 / 1.35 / 2.65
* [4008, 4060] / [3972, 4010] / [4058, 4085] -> -0.103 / 2.34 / 2.61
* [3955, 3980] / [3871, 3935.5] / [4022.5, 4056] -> 0.405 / 1.63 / 2.7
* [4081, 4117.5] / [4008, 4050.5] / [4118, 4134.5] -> 0.007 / 2.74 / 2.68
